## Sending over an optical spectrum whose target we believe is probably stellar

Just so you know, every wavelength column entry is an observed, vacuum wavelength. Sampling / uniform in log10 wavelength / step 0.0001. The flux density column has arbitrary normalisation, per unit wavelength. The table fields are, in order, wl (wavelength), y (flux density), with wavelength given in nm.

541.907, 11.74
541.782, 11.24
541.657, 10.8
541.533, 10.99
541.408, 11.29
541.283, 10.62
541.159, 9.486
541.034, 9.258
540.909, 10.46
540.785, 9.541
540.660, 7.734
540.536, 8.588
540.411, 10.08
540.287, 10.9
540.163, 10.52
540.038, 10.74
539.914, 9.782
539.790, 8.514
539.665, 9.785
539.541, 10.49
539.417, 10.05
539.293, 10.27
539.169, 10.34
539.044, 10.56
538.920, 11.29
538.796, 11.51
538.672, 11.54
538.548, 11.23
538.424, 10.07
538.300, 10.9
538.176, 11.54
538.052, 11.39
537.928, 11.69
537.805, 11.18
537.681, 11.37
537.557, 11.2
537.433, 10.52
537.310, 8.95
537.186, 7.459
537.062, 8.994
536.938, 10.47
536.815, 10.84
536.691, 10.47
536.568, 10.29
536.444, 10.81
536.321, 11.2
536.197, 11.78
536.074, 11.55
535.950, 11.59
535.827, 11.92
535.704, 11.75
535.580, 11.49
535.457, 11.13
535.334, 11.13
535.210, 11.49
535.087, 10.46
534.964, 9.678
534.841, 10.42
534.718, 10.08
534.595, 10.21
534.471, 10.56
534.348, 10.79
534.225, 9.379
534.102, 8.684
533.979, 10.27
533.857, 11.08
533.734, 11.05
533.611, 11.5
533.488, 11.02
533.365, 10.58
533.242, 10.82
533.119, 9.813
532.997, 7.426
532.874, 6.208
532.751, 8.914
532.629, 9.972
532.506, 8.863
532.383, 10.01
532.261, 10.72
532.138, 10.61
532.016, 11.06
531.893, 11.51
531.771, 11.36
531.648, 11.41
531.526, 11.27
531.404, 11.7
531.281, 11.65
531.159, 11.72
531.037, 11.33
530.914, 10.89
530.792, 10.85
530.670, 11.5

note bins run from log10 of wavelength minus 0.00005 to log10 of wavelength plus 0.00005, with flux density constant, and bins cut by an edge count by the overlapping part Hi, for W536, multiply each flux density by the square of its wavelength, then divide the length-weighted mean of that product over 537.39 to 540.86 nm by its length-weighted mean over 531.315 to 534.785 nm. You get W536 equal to 1.04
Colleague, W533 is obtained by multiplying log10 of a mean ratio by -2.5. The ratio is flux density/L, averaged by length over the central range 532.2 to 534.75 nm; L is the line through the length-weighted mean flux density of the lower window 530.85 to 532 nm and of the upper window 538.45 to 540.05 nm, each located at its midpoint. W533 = 0.13 mag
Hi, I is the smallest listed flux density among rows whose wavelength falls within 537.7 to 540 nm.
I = 8.514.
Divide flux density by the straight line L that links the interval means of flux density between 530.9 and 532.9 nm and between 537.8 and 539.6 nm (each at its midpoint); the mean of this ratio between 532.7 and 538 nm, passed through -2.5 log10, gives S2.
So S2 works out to 0.04 mag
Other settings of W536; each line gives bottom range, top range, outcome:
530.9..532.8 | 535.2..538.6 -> 1.02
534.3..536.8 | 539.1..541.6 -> 0.93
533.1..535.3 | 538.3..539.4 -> 1.05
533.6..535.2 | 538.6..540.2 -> 1.03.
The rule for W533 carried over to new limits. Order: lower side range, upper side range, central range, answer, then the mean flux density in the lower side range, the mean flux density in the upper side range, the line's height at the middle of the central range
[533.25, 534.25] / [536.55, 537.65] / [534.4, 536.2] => -0.08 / 10.5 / 9.94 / 10.2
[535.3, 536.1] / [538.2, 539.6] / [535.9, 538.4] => 0.05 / 11.5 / 10.8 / 11.2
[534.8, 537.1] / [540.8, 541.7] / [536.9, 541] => 0.03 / 10.9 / 10.4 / 10.6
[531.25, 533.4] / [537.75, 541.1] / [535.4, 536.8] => -0.10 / 10.2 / 10.4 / 10.3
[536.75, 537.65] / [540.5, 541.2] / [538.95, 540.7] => -0.06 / 9.83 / 9.19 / 9.37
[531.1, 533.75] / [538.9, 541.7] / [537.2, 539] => -0.08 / 10.4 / 10.1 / 10.2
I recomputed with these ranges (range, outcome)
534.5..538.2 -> 7.459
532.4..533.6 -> 6.208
